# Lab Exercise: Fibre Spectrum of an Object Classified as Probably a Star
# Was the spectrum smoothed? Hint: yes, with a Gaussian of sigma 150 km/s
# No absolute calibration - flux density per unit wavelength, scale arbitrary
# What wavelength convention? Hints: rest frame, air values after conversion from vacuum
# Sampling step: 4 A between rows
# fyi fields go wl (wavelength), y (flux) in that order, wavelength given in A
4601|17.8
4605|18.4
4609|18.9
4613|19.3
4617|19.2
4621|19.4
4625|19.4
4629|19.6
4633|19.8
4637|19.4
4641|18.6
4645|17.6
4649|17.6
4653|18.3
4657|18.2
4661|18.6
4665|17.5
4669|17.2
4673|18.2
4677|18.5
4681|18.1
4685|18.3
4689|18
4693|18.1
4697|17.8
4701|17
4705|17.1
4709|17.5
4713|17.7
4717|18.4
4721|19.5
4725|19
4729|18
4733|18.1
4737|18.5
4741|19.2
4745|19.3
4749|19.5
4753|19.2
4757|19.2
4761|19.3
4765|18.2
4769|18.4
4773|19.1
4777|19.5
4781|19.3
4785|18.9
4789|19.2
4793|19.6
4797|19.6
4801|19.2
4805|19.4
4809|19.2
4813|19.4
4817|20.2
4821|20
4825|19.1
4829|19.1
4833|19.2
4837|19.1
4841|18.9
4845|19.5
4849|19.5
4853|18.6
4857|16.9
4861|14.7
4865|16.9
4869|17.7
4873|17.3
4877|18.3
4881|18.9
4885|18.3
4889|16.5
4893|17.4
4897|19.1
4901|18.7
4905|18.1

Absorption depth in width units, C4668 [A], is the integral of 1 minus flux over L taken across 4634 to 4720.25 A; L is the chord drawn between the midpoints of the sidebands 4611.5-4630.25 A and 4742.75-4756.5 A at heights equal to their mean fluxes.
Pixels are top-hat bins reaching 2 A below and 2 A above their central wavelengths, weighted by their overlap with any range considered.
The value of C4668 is 5.9 A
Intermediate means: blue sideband 19.4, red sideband 19.3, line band 18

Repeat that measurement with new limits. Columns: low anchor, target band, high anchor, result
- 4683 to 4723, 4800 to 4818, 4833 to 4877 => -1.5 A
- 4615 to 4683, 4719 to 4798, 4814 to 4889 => -2.3 A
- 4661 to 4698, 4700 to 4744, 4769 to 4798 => 0.7 A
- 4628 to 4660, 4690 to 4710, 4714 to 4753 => 1.3 A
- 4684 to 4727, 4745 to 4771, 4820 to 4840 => -0.6 A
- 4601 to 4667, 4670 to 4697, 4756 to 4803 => 1.0 A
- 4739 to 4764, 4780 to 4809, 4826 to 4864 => -0.7 A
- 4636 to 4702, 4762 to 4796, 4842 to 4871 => -2.3 A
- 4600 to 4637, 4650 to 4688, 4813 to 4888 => 1.8 A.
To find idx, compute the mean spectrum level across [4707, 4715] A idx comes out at 17.6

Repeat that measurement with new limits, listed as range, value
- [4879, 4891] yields 17.9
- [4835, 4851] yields 19.2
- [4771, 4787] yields 19.2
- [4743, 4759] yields 19.3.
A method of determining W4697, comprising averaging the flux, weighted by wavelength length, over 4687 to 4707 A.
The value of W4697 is 17.6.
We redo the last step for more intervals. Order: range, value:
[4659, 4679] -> 18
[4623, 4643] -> 19.4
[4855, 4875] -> 16.7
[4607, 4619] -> 19.1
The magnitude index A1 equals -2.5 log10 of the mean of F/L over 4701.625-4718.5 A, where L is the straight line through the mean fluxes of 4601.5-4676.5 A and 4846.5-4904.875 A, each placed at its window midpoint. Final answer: 0.05 mag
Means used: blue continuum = 18.6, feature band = 17.6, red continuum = 17.8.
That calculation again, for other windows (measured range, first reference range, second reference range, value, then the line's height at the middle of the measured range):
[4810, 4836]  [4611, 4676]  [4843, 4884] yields -0.09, 18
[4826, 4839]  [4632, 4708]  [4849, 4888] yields -0.09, 17.7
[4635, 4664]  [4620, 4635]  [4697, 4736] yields 0.05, 19.2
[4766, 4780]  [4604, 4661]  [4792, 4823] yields 0.03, 19.4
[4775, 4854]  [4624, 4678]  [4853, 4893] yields -0.10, 17.6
